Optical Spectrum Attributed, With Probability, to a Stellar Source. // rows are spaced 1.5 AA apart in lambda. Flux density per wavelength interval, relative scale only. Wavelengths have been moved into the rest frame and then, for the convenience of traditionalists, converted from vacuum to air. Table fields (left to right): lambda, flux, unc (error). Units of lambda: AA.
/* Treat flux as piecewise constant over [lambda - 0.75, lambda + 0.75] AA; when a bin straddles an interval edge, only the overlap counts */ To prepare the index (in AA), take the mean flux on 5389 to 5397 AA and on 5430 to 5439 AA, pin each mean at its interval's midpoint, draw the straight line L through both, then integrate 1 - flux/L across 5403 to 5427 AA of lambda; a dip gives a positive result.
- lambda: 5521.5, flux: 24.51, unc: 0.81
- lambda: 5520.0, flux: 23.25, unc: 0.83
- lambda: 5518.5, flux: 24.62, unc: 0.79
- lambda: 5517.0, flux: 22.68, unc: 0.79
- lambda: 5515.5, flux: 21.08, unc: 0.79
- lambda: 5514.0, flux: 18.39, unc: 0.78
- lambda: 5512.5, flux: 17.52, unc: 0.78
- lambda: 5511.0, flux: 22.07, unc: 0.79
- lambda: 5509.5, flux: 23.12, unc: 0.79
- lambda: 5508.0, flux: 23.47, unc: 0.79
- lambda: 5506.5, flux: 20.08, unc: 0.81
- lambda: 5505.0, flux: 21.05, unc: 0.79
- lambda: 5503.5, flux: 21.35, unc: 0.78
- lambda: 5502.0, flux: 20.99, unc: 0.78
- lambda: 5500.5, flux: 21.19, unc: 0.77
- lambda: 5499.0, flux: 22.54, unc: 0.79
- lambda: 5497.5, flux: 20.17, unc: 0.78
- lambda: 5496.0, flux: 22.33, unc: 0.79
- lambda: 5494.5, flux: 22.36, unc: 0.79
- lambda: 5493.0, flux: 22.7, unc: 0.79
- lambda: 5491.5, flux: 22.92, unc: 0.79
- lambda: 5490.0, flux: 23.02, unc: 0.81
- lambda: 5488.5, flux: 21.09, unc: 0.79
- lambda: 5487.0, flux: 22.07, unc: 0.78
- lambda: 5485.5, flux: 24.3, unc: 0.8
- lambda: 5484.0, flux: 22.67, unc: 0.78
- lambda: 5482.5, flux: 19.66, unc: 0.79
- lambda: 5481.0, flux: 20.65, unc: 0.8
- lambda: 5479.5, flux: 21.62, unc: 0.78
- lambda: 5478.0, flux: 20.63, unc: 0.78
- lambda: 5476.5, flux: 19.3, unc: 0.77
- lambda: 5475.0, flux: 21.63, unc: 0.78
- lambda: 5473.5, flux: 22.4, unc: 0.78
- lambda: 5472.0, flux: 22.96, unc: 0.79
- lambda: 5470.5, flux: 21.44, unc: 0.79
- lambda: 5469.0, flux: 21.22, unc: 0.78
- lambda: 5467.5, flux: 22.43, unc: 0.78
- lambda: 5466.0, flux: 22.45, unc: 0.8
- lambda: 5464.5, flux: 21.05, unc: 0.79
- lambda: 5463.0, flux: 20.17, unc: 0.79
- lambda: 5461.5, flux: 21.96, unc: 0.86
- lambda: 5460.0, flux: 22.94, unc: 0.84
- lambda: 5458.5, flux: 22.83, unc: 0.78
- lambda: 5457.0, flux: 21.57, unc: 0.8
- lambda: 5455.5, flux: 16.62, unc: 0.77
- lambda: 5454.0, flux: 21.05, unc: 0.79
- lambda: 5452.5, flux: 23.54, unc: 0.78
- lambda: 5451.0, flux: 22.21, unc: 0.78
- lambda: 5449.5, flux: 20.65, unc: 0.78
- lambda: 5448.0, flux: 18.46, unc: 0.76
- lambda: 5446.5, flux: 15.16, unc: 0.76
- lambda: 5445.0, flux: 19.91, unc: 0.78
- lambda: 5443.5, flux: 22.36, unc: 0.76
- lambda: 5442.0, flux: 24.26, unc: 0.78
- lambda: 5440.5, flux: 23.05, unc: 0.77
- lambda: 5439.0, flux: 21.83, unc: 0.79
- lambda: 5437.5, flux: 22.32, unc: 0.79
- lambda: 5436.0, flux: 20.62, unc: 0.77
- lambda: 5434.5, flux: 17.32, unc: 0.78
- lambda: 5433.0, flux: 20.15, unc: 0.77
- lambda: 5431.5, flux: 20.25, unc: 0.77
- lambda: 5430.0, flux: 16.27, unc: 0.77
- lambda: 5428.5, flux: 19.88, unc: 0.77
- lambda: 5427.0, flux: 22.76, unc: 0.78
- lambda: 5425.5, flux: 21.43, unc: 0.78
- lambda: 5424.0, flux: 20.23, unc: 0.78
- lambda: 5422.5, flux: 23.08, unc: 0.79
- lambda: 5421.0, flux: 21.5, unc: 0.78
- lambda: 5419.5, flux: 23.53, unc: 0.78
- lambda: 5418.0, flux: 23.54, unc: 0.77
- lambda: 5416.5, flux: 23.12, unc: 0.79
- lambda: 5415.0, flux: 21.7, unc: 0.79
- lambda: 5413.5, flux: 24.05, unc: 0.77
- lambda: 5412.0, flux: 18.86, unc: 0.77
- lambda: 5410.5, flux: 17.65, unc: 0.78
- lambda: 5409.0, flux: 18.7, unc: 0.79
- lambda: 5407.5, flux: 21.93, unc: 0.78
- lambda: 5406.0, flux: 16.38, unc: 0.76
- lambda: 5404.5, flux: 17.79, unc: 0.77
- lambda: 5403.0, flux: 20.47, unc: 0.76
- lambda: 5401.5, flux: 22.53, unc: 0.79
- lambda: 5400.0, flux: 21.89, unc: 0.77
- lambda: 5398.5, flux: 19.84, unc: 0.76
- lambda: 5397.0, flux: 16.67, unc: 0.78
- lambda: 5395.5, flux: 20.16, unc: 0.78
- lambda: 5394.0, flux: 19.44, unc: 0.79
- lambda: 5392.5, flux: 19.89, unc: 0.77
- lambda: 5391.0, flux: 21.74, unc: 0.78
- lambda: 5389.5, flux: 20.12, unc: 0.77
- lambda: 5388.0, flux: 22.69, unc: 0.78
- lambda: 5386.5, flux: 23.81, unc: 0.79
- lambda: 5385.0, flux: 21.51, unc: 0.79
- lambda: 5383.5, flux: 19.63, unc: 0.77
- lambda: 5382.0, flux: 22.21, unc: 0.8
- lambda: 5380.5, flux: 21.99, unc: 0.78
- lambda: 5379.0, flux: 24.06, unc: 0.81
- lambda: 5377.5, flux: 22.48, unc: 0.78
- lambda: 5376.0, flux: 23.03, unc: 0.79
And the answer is -1.2 AA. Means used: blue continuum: 19.9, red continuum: 20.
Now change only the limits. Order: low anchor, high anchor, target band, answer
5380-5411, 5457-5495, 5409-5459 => 0.3 AA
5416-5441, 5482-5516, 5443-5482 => 0.6 AA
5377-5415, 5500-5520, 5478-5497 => -0.7 AA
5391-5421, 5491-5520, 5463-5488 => -0.4 AA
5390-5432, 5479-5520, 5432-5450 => 0.4 AA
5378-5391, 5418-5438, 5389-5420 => 1.4 AA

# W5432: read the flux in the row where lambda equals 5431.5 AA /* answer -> 20.25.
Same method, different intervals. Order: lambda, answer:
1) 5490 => 23.02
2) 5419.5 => 23.53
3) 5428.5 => 19.88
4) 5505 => 21.05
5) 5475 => 21.63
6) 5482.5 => 19.66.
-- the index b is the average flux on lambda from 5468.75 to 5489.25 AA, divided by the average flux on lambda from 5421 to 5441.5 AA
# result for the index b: 1.04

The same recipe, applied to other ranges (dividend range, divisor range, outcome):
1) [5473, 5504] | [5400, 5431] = 1.04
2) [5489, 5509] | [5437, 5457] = 1.05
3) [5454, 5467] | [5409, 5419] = 0.99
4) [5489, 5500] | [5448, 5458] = 1.07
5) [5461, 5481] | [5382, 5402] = 1.03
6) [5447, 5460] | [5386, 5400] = 1.02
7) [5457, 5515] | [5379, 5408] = 1.05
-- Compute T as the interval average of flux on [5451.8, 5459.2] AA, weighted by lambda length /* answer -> 21.1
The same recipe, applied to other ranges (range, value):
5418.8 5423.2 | 22.7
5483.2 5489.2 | 22.5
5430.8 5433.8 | 20.2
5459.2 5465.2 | 21.5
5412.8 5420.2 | 23.2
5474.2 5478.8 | 20.6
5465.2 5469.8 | 22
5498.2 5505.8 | 21.4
